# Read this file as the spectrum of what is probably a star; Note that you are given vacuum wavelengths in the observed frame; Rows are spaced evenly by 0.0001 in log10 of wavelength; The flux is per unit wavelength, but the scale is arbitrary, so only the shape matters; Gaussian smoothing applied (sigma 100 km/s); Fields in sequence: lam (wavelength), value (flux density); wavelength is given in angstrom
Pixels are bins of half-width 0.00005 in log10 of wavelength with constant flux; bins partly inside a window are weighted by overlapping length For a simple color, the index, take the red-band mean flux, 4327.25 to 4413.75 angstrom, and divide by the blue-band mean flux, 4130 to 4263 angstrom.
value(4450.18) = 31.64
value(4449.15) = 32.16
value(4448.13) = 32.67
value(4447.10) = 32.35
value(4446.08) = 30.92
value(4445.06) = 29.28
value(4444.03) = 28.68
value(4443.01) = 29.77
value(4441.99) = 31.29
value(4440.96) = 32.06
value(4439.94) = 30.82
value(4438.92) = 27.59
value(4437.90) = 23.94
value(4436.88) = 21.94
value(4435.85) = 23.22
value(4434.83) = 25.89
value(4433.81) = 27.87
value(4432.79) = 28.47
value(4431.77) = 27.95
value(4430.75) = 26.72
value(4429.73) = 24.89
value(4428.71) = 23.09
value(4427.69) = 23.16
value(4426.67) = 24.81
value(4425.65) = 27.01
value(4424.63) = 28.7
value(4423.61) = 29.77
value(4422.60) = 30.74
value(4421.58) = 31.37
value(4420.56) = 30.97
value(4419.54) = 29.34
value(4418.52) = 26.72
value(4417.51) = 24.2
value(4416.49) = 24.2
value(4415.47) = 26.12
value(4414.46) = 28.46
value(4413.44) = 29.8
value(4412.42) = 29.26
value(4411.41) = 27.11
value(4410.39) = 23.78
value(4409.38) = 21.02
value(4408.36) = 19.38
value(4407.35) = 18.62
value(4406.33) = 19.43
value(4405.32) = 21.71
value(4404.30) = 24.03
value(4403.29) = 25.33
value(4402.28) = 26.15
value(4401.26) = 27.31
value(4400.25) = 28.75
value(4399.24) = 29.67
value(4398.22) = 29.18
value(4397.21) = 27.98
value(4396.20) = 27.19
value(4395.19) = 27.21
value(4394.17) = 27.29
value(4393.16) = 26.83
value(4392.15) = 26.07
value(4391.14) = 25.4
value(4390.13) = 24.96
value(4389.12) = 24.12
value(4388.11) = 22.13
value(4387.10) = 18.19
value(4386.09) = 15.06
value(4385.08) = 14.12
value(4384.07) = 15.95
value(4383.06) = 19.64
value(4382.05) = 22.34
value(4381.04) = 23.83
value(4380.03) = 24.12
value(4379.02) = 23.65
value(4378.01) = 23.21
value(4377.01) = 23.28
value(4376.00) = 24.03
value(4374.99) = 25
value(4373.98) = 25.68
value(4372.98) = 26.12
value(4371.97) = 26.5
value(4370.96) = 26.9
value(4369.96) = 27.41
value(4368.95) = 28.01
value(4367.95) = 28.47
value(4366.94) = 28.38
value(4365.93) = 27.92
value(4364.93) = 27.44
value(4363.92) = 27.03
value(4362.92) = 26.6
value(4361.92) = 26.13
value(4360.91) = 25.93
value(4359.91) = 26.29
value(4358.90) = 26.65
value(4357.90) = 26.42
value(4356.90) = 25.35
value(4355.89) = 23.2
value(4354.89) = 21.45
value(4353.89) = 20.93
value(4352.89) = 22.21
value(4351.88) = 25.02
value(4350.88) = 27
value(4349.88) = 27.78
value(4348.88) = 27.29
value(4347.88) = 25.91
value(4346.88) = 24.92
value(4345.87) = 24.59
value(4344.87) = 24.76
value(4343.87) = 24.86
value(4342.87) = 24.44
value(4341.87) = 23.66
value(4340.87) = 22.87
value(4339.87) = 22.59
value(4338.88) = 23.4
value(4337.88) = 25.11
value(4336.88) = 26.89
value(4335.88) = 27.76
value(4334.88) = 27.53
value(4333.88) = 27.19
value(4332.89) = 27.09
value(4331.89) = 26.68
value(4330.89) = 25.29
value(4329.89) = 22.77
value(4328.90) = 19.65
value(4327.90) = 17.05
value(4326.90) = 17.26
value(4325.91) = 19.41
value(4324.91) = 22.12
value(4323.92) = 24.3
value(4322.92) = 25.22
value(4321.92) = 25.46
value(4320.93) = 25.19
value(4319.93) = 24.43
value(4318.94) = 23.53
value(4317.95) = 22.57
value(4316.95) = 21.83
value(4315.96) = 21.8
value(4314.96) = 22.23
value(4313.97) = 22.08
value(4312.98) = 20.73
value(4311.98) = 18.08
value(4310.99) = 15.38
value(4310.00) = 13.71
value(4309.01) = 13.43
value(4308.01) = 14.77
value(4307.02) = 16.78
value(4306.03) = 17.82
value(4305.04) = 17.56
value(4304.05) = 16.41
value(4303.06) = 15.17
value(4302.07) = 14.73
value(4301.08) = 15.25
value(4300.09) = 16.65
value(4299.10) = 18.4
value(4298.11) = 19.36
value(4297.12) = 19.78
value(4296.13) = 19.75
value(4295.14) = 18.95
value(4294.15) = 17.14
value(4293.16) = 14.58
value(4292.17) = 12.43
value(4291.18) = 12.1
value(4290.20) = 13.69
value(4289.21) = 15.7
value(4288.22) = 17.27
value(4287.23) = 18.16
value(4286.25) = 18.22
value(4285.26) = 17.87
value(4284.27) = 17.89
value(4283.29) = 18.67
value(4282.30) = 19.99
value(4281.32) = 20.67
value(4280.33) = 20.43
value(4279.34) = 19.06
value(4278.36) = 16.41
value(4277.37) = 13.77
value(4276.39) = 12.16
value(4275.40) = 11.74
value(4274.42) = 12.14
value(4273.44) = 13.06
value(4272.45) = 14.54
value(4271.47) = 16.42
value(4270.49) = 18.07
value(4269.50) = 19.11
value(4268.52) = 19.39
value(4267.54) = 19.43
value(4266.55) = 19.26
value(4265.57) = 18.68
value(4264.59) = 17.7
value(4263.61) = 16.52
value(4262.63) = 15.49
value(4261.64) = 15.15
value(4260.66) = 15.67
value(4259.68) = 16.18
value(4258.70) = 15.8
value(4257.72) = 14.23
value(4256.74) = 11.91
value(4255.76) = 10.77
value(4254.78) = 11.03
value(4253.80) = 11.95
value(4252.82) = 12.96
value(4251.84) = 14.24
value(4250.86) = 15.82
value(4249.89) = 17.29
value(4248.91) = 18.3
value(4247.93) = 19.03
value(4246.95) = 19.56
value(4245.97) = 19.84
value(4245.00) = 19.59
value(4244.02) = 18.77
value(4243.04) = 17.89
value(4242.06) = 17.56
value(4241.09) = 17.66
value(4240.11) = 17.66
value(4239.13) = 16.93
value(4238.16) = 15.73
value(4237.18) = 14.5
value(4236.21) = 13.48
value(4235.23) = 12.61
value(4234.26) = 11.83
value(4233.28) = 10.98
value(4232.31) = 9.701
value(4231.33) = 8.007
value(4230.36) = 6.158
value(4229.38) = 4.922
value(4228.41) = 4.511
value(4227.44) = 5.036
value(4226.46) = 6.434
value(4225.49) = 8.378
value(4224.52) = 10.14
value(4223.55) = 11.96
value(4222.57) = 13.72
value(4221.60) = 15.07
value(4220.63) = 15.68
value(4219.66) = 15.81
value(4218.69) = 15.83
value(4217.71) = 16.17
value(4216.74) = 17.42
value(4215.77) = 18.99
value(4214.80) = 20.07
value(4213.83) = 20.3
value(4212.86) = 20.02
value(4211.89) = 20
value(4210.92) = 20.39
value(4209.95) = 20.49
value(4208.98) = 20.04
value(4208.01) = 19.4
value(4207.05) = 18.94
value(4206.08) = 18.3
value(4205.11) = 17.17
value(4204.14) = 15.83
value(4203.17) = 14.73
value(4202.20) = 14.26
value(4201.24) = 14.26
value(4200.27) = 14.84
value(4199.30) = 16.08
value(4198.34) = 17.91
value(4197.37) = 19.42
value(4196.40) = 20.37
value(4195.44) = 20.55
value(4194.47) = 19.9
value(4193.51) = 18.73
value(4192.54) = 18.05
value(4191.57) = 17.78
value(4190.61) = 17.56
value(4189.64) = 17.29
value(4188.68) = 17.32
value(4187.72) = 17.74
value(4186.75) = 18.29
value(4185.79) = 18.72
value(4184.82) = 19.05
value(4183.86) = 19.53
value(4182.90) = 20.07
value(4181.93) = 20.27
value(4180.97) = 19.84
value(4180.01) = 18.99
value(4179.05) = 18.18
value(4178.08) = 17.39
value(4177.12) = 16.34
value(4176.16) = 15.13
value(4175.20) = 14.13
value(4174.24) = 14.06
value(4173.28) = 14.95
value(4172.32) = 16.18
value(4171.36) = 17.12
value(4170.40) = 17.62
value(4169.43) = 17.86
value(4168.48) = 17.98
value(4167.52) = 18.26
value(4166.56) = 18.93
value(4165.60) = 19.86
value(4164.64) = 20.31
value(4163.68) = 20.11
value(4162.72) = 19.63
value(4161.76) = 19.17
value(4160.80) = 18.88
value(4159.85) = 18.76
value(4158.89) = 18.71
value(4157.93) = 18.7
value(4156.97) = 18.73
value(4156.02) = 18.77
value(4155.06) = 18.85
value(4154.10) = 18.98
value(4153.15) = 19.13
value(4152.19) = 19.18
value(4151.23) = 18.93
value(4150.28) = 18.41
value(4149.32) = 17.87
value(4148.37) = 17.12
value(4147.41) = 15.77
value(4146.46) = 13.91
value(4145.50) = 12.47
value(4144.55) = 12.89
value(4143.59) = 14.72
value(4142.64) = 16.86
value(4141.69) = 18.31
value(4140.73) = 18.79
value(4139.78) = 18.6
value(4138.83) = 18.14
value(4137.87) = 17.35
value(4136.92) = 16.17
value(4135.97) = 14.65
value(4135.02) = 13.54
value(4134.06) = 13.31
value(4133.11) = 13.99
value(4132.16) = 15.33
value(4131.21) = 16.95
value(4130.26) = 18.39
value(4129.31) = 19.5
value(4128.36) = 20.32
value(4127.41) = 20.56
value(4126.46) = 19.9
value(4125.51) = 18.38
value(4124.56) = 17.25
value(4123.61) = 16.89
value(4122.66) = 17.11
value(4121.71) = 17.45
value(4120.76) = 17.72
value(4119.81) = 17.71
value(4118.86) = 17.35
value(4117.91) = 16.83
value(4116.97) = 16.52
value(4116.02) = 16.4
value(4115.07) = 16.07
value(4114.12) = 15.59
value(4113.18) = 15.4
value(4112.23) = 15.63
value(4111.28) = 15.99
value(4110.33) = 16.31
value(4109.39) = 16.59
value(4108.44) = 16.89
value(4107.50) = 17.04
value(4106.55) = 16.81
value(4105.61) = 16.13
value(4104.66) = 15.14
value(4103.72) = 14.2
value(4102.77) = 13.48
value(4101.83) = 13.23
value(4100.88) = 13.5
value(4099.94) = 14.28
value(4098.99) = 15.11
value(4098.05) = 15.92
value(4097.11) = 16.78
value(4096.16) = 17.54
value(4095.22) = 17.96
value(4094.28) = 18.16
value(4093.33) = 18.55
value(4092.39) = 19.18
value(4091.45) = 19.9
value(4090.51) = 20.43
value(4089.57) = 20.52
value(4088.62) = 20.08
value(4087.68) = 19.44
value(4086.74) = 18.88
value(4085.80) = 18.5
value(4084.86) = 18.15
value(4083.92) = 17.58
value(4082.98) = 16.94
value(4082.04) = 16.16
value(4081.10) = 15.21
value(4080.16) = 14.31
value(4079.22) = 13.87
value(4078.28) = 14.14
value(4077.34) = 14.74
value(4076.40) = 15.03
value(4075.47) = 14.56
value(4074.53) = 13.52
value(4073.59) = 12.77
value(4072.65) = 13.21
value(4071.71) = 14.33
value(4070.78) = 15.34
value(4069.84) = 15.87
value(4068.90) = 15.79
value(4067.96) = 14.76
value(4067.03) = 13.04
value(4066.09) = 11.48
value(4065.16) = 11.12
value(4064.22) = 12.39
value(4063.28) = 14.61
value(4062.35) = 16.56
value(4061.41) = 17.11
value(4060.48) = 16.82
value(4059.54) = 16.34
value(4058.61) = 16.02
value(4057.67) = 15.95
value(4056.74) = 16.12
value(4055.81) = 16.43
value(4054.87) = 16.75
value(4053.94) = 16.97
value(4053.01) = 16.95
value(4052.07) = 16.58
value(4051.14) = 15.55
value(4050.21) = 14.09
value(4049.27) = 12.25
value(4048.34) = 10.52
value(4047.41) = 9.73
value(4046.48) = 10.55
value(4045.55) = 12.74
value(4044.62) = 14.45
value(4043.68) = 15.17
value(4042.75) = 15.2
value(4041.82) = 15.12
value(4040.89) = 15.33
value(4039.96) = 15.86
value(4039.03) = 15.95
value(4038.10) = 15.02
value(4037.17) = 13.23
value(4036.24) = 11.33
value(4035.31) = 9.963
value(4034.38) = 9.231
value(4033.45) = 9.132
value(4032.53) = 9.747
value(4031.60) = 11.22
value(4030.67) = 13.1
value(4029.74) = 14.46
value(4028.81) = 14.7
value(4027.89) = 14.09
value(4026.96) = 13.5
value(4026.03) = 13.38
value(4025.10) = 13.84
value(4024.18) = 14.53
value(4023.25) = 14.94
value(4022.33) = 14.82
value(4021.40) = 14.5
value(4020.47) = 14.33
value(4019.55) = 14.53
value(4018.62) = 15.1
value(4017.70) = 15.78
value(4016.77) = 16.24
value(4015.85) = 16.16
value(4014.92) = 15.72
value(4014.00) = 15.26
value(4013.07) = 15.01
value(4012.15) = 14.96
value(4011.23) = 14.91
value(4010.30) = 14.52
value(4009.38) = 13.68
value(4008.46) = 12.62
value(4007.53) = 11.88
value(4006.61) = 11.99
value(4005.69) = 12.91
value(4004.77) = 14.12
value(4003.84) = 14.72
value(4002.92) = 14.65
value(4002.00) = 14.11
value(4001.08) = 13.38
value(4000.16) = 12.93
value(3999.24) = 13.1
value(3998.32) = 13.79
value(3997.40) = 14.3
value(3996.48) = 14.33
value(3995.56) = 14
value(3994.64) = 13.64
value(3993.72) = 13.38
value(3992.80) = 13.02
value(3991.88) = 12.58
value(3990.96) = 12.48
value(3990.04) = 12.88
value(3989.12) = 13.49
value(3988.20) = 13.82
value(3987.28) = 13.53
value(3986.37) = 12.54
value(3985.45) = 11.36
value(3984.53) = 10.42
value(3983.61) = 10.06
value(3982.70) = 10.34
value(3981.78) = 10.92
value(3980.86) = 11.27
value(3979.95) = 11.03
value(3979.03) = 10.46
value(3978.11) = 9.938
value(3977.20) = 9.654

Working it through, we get 1.5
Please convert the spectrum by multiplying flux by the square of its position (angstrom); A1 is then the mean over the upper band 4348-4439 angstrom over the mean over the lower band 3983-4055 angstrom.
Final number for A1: 2.2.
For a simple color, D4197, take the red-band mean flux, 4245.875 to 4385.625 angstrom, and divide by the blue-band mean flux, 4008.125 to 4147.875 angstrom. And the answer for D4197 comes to 1.3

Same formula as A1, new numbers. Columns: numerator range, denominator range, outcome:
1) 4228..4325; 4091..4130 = 1.07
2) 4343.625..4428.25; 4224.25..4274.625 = 1.86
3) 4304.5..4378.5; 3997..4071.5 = 1.94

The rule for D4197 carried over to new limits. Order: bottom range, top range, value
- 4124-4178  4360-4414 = 1.42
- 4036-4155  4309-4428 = 1.53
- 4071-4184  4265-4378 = 1.25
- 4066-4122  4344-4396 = 1.52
